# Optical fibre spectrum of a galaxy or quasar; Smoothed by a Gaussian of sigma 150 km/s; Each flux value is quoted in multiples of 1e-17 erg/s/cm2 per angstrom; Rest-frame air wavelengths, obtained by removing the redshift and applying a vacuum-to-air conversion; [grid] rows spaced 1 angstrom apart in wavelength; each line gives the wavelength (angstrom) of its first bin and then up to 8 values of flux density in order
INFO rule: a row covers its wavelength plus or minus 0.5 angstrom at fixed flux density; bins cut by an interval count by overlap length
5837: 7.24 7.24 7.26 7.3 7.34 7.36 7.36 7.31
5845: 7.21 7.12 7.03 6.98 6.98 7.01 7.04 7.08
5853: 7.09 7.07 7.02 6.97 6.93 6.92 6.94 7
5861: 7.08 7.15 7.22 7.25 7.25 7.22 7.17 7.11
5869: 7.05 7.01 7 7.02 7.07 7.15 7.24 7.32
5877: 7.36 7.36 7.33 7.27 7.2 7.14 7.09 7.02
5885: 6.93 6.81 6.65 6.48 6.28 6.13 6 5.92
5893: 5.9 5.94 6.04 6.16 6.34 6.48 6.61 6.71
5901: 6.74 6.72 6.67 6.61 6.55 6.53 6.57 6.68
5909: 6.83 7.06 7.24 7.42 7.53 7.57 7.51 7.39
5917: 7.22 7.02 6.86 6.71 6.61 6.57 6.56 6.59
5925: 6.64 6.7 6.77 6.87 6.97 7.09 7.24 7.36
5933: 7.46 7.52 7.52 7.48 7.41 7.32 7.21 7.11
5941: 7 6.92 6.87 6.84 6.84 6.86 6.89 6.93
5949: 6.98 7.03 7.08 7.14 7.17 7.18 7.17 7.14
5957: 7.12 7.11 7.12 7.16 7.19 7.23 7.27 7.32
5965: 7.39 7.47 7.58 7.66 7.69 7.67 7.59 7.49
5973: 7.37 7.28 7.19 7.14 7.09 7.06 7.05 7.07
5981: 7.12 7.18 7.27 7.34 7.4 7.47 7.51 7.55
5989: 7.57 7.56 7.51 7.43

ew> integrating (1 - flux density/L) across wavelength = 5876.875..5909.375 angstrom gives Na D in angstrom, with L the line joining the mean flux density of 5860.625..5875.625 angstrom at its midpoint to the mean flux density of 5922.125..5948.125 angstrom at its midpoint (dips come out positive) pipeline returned 2.1 angstrom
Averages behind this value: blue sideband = 7.13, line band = 6.63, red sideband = 7.03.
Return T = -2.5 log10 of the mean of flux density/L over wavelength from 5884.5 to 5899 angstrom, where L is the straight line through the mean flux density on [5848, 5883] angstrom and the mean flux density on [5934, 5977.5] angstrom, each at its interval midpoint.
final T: 0.14 mag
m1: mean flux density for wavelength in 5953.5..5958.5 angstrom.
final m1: 7.14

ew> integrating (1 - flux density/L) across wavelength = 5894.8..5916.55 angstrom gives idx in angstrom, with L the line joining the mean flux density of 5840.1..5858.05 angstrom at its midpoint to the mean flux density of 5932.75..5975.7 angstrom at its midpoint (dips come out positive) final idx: 1.1 angstrom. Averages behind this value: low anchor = 7.11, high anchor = 7.23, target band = 6.83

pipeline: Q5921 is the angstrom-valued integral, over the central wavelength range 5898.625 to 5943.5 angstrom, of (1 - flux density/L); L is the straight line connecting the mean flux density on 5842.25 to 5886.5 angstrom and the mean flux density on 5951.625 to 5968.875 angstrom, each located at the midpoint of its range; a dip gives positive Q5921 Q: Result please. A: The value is 1.34 angstrom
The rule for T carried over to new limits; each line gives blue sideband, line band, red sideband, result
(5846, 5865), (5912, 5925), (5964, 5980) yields 0.03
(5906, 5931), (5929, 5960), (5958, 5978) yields 0.00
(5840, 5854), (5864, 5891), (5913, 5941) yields 0.02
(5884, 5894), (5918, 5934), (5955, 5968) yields -0.01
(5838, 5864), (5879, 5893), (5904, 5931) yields 0.05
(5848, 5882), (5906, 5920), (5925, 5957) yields 0.00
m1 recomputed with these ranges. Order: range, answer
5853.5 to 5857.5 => 7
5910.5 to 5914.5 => 7.44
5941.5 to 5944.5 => 6.88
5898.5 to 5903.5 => 6.69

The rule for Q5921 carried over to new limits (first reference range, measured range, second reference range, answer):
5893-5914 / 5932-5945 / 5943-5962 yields -0.5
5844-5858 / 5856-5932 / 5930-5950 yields 2.3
